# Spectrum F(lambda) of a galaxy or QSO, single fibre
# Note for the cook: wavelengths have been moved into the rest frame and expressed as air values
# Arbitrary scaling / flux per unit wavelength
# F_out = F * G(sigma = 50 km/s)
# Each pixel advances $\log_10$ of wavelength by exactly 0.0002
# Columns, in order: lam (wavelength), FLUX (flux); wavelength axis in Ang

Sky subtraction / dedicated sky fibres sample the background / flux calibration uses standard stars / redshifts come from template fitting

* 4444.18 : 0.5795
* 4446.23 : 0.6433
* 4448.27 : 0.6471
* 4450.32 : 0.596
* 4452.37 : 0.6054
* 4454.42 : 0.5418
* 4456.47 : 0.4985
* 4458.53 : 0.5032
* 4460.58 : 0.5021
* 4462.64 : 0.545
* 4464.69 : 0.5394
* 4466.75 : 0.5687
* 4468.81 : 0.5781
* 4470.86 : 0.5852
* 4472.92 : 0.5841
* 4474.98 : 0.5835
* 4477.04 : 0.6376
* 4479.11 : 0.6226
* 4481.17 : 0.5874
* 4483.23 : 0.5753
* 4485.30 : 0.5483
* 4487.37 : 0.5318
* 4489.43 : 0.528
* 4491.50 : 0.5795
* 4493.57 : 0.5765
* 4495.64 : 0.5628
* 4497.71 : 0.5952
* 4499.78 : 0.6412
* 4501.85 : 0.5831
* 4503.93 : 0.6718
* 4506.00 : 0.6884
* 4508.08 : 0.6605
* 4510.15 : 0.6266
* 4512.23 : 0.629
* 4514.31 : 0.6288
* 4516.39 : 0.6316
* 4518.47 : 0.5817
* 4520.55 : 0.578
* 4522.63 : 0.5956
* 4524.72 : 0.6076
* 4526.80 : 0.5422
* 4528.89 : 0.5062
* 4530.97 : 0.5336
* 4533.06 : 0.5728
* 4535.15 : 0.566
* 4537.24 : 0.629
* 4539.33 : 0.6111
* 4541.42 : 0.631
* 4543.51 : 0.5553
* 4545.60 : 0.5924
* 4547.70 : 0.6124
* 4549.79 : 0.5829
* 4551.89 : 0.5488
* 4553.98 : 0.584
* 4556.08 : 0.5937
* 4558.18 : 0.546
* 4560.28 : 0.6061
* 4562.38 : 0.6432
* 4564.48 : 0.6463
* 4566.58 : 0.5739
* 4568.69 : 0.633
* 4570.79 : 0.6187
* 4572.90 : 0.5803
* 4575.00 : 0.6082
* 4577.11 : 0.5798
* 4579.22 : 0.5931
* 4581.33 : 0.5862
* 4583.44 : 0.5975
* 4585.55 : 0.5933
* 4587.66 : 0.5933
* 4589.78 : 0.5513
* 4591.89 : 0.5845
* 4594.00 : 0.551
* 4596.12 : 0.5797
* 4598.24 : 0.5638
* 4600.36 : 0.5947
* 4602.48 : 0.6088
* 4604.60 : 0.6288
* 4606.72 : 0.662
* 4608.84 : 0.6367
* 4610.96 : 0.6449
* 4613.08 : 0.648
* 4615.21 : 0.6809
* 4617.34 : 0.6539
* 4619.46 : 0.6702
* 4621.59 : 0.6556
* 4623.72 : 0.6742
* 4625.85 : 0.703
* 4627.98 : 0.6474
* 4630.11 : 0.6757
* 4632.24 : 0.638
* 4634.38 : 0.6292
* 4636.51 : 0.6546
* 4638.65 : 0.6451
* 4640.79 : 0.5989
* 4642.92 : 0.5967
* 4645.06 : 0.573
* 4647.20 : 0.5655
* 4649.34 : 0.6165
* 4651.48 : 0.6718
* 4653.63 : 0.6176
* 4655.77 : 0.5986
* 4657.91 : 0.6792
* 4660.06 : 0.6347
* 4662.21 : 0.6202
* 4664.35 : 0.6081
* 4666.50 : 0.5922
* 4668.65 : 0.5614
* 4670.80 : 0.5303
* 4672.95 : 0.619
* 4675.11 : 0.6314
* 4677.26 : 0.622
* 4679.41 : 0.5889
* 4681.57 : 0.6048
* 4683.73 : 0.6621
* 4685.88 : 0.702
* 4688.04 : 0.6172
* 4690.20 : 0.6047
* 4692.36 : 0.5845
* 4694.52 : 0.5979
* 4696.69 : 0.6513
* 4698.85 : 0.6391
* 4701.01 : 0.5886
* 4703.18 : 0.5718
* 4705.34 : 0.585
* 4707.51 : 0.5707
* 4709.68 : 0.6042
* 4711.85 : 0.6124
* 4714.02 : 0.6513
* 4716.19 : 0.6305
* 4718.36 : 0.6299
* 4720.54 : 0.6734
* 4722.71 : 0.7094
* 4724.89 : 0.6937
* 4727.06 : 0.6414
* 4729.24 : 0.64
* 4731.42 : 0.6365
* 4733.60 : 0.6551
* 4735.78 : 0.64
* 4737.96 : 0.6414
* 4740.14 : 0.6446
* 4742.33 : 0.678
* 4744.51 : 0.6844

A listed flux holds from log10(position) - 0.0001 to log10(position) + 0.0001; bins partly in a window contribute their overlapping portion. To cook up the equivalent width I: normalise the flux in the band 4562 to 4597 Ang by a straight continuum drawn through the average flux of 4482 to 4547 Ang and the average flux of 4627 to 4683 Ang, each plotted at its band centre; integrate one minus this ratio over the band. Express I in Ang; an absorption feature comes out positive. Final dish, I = 0.5 Ang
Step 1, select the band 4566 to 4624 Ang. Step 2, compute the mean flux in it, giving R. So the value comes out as 0.612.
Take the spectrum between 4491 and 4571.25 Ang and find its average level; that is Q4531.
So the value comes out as 0.599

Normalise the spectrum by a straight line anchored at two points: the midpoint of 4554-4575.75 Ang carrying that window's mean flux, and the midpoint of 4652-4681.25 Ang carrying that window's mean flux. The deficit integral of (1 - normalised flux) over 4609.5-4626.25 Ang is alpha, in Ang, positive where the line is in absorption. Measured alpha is -1.6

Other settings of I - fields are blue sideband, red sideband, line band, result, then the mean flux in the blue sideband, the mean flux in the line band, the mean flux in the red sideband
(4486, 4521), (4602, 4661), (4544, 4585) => 1.7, 0.606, 0.596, 0.64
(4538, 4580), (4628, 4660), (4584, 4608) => 0.7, 0.597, 0.592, 0.627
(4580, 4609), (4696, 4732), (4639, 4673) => 0.4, 0.594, 0.606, 0.631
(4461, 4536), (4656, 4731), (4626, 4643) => -0.8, 0.588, 0.642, 0.622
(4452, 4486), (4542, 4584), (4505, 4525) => -1.5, 0.564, 0.623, 0.594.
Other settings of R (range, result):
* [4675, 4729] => 0.627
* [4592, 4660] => 0.631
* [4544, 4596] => 0.591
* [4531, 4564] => 0.591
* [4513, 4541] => 0.585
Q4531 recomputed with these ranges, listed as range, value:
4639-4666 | 0.615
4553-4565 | 0.601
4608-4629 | 0.662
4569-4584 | 0.597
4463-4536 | 0.589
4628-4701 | 0.619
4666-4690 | 0.612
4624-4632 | 0.672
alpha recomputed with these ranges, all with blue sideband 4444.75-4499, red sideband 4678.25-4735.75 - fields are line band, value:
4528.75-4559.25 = 0.5 Ang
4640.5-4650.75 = 0.4 Ang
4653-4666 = -0.2 Ang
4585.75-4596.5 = 0.5 Ang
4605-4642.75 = -2.7 Ang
